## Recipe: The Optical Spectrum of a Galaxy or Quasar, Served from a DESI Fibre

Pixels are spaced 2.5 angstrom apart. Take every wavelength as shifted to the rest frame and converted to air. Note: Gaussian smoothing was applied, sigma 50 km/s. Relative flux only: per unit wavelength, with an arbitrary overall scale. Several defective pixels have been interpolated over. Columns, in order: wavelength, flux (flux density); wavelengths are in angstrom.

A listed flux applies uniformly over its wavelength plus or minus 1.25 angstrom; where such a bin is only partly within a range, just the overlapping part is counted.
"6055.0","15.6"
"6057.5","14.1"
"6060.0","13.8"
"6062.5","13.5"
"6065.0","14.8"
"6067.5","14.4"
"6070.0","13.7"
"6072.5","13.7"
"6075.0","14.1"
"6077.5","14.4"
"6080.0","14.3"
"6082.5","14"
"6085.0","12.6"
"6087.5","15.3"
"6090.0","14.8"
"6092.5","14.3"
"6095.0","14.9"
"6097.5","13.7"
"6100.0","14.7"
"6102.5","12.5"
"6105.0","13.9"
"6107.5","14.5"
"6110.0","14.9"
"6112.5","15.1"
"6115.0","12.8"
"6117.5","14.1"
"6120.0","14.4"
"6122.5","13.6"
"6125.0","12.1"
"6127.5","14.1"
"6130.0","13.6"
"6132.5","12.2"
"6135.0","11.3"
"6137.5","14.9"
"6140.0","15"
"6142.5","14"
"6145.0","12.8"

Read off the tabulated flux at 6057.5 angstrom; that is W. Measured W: 14.1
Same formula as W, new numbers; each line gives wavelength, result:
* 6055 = 15.6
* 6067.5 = 14.4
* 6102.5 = 12.5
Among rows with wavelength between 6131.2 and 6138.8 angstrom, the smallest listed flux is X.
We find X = 11.3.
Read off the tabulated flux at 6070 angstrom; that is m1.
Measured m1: 13.7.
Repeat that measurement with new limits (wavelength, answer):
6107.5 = 14.5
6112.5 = 15.1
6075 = 14.1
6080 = 14.3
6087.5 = 15.3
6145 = 12.8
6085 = 12.6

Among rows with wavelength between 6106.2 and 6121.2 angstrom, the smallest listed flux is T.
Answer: 12.8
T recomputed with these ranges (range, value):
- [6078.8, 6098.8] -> 12.6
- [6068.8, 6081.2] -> 13.7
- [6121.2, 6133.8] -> 12.1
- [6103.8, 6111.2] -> 13.9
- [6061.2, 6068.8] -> 13.5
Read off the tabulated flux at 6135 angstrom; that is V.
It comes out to 11.3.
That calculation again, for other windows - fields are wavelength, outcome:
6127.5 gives 14.1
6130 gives 13.6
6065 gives 14.8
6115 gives 12.8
